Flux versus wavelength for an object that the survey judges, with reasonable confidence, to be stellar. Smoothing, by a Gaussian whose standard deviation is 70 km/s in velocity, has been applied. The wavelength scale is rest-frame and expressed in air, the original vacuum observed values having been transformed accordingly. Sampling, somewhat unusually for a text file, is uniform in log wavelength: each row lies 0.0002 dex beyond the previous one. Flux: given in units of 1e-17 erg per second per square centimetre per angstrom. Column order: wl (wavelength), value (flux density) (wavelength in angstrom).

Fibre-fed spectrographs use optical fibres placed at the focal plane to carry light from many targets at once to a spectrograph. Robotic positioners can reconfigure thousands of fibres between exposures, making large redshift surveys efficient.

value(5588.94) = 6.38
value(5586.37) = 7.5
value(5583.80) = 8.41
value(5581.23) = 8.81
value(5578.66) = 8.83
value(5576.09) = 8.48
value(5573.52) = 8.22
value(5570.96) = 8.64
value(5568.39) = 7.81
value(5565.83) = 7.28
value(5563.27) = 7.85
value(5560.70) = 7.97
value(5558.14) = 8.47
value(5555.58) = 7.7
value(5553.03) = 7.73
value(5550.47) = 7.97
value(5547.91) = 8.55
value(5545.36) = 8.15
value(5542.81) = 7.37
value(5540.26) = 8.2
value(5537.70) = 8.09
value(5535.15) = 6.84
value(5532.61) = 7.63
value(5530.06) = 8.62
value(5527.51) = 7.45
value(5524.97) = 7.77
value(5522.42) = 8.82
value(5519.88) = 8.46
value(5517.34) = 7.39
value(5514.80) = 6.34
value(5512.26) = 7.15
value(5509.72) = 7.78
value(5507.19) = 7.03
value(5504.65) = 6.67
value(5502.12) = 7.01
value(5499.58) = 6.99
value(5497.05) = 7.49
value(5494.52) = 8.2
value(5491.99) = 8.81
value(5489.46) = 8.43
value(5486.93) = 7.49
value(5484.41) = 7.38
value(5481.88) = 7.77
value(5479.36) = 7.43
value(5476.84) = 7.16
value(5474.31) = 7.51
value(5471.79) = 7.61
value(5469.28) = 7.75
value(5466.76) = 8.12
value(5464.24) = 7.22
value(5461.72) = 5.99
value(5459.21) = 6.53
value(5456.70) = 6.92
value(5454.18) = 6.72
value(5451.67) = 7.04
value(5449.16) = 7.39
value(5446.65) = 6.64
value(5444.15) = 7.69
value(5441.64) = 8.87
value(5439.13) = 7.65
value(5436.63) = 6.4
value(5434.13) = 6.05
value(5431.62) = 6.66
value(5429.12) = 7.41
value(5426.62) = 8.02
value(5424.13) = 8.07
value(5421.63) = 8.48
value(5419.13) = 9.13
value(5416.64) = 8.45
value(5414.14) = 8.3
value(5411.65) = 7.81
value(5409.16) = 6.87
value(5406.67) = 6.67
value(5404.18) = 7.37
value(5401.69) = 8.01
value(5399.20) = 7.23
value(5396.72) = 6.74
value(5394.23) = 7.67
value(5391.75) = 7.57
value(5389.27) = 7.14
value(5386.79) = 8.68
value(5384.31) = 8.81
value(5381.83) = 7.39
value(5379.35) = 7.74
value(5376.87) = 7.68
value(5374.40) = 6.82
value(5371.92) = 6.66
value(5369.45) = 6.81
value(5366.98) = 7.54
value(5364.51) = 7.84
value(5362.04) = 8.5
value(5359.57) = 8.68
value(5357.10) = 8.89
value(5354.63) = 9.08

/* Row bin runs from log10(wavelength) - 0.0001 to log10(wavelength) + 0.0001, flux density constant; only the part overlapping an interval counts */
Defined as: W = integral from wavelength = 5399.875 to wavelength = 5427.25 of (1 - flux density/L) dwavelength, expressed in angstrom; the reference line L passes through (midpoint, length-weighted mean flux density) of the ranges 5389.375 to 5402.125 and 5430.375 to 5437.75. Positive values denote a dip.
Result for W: -4.0 angstrom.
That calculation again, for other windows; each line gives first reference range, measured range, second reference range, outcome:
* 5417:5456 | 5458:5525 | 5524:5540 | 1.4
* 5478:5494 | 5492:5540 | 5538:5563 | 2.2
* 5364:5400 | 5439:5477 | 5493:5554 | 1.4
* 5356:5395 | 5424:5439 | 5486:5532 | 1.3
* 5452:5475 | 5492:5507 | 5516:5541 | 0.4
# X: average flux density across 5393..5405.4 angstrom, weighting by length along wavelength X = 7.4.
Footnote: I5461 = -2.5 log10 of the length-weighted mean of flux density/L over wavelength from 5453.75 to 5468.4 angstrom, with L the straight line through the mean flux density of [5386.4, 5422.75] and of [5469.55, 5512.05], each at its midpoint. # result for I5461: 0.10 mag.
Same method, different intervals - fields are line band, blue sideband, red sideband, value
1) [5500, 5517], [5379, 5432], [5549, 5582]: 0.142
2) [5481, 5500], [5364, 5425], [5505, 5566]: -0.018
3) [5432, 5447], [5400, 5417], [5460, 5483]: 0.039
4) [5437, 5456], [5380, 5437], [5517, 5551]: 0.052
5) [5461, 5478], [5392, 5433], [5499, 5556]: 0.041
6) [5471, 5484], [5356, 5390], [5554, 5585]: 0.075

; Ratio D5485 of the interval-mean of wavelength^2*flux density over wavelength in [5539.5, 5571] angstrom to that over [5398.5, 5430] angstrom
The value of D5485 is 1.1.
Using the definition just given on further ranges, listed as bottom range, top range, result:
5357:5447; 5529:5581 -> 1.11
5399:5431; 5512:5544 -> 1.03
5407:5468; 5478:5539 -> 1.05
